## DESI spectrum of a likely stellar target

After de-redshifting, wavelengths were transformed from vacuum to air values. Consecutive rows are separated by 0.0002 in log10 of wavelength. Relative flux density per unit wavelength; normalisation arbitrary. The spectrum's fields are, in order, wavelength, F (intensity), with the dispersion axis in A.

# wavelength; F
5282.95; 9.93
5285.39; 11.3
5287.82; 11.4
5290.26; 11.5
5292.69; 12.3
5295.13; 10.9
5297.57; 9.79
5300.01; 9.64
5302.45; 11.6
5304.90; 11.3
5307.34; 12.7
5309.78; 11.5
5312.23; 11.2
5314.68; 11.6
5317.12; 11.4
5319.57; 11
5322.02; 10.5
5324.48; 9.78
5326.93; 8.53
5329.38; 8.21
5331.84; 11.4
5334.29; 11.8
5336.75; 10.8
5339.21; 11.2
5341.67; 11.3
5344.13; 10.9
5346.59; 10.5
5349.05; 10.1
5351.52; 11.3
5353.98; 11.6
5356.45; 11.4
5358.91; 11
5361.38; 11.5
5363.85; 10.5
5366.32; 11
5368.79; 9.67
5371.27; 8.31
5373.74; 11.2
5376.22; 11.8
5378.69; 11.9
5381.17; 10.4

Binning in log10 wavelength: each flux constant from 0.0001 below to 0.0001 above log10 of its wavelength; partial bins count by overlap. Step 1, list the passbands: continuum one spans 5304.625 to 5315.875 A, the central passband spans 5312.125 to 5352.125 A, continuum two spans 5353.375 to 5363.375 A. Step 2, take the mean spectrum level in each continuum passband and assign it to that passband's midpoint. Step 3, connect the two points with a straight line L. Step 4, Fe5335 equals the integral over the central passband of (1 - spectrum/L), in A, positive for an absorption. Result 2.98 A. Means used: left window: 11.7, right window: 11.3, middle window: 10.7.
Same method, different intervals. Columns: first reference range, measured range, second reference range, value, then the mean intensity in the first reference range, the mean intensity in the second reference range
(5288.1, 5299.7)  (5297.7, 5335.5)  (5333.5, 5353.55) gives 0.80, 11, 11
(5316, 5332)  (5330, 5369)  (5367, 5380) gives -2.56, 10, 10.6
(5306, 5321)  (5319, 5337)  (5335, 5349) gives 1.64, 11.6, 10.9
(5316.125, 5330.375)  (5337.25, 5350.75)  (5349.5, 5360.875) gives -0.06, 9.9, 11.3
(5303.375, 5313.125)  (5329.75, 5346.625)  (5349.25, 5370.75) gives 0.27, 11.7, 10.9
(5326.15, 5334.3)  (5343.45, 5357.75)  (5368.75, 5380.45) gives -1.09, 9.8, 10.7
